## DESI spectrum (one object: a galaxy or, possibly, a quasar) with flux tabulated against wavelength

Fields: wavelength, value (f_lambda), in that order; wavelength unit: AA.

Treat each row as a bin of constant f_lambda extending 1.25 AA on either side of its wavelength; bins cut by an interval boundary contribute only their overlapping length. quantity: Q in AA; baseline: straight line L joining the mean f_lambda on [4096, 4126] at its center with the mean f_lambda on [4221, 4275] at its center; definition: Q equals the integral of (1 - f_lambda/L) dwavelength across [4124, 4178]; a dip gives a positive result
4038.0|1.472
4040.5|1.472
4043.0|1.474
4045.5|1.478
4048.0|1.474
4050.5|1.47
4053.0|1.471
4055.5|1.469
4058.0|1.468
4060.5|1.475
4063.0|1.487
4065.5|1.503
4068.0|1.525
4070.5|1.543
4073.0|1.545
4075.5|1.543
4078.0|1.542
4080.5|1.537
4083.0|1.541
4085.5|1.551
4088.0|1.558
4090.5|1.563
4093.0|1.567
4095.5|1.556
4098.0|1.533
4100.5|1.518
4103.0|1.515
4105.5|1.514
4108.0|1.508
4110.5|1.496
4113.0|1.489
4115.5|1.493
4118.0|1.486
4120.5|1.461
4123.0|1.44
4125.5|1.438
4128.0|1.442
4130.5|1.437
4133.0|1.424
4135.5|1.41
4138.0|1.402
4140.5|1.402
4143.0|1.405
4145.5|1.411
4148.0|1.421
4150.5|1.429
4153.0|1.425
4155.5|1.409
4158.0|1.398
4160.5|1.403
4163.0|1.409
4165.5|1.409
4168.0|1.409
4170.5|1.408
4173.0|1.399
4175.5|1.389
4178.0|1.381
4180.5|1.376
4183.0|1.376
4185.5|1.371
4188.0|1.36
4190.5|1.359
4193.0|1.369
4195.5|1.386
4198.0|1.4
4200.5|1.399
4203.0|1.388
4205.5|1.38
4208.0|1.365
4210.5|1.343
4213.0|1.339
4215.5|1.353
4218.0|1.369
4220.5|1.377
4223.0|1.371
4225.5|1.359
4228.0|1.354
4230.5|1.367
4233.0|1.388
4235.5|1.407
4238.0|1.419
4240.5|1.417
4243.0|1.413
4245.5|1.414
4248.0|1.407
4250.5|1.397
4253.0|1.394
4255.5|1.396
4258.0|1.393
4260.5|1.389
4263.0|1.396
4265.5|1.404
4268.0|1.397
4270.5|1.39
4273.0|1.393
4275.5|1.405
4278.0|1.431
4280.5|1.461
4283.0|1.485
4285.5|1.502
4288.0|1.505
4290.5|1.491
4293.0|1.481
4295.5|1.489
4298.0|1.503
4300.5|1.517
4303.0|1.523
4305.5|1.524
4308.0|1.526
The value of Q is 1.9 AA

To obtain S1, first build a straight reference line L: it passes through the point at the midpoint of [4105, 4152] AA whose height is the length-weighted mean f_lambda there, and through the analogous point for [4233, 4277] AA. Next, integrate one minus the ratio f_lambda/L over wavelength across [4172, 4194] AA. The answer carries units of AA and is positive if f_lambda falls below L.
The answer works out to 0.8 AA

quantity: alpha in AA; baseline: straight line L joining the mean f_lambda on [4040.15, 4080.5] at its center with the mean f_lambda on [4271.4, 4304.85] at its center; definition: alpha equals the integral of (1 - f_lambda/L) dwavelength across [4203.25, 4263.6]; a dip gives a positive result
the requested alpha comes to 4.0 AA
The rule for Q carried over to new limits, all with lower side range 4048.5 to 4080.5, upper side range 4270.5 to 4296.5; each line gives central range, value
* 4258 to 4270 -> 0.6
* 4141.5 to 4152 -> 0.5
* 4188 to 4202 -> 0.9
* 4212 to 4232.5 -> 1.5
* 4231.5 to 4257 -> 1.1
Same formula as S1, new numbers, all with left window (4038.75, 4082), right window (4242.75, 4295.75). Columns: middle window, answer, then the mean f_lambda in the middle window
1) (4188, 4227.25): 2.14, 1.37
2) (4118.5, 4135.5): 0.41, 1.44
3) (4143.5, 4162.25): 0.69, 1.41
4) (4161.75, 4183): 0.94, 1.4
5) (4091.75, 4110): -0.54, 1.53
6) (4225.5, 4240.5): 0.55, 1.39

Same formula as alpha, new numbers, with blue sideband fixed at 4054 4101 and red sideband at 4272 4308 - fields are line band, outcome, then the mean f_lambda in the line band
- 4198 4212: 1.2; 1.38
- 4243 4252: 0.5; 1.41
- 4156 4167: 0.8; 1.41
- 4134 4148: 1.0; 1.41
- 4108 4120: 0.2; 1.49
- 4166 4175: 0.6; 1.4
